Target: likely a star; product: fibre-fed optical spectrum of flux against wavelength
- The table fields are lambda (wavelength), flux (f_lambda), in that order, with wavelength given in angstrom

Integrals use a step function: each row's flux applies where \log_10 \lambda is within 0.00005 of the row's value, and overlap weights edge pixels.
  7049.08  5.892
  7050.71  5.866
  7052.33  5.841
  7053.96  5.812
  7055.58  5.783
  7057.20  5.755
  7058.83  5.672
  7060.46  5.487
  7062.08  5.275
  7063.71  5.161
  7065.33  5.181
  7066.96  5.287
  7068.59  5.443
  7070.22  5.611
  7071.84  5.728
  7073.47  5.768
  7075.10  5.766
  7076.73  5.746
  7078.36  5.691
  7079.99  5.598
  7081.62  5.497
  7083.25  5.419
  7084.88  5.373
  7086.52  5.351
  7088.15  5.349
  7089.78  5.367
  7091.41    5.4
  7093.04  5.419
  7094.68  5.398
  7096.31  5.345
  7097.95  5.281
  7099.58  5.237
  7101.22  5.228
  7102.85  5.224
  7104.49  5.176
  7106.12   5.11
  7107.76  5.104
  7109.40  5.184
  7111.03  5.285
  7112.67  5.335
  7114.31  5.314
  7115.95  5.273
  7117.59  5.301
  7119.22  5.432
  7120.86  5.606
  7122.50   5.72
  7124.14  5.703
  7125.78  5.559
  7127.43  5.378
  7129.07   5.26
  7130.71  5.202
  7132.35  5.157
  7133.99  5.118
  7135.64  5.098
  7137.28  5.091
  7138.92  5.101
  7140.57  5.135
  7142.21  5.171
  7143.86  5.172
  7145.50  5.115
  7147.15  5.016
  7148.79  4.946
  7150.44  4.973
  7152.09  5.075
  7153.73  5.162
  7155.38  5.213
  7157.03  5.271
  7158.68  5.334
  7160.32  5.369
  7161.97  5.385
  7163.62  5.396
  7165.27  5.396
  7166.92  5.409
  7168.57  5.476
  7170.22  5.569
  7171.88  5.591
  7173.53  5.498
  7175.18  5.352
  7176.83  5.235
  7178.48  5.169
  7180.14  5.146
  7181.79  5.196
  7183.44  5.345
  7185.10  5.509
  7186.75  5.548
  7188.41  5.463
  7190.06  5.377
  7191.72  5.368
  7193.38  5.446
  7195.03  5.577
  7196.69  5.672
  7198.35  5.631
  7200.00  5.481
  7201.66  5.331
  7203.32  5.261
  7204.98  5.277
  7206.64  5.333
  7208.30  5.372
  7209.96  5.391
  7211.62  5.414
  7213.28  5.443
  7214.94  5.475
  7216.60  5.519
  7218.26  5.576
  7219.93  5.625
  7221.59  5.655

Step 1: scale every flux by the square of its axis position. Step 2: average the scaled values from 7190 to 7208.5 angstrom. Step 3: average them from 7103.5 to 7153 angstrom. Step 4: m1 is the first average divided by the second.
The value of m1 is 1.06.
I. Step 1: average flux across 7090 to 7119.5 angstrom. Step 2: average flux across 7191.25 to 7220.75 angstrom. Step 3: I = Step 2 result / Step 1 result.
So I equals 1.0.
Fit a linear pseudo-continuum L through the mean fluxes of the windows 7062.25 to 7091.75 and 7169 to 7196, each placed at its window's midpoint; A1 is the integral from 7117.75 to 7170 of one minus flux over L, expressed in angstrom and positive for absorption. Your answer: 1.5 angstrom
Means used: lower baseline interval 5.48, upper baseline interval 5.4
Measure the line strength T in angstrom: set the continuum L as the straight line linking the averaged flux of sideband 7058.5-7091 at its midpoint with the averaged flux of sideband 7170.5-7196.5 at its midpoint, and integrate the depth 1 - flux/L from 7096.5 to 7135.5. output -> 1.0 angstrom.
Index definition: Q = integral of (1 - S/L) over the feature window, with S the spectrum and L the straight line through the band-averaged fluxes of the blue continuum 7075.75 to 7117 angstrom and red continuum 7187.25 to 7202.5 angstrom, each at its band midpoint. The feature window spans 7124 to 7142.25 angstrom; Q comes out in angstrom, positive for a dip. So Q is 0.6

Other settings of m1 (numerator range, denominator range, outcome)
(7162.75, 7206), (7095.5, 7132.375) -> 1.04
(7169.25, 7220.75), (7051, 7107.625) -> 1.03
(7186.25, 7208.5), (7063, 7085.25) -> 1.02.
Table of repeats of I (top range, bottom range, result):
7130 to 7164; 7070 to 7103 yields 0.94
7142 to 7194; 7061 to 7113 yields 0.98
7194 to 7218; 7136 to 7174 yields 1.04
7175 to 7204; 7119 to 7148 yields 1.02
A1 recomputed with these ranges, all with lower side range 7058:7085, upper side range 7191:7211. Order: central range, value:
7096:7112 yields 0.81 angstrom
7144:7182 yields 1.26 angstrom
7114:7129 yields 0.03 angstrom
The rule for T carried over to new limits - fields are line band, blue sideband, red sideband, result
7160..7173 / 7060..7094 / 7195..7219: 0.00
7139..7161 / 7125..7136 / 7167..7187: 0.67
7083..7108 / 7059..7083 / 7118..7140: 0.65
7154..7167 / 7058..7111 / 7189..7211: 0.19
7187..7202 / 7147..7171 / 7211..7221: -0.18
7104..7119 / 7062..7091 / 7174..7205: 0.59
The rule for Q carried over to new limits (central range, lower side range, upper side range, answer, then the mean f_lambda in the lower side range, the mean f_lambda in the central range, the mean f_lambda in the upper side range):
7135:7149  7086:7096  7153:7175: 0.75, 5.38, 5.1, 5.39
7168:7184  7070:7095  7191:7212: 0.28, 5.53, 5.36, 5.43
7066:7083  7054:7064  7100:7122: -0.38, 5.56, 5.6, 5.28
